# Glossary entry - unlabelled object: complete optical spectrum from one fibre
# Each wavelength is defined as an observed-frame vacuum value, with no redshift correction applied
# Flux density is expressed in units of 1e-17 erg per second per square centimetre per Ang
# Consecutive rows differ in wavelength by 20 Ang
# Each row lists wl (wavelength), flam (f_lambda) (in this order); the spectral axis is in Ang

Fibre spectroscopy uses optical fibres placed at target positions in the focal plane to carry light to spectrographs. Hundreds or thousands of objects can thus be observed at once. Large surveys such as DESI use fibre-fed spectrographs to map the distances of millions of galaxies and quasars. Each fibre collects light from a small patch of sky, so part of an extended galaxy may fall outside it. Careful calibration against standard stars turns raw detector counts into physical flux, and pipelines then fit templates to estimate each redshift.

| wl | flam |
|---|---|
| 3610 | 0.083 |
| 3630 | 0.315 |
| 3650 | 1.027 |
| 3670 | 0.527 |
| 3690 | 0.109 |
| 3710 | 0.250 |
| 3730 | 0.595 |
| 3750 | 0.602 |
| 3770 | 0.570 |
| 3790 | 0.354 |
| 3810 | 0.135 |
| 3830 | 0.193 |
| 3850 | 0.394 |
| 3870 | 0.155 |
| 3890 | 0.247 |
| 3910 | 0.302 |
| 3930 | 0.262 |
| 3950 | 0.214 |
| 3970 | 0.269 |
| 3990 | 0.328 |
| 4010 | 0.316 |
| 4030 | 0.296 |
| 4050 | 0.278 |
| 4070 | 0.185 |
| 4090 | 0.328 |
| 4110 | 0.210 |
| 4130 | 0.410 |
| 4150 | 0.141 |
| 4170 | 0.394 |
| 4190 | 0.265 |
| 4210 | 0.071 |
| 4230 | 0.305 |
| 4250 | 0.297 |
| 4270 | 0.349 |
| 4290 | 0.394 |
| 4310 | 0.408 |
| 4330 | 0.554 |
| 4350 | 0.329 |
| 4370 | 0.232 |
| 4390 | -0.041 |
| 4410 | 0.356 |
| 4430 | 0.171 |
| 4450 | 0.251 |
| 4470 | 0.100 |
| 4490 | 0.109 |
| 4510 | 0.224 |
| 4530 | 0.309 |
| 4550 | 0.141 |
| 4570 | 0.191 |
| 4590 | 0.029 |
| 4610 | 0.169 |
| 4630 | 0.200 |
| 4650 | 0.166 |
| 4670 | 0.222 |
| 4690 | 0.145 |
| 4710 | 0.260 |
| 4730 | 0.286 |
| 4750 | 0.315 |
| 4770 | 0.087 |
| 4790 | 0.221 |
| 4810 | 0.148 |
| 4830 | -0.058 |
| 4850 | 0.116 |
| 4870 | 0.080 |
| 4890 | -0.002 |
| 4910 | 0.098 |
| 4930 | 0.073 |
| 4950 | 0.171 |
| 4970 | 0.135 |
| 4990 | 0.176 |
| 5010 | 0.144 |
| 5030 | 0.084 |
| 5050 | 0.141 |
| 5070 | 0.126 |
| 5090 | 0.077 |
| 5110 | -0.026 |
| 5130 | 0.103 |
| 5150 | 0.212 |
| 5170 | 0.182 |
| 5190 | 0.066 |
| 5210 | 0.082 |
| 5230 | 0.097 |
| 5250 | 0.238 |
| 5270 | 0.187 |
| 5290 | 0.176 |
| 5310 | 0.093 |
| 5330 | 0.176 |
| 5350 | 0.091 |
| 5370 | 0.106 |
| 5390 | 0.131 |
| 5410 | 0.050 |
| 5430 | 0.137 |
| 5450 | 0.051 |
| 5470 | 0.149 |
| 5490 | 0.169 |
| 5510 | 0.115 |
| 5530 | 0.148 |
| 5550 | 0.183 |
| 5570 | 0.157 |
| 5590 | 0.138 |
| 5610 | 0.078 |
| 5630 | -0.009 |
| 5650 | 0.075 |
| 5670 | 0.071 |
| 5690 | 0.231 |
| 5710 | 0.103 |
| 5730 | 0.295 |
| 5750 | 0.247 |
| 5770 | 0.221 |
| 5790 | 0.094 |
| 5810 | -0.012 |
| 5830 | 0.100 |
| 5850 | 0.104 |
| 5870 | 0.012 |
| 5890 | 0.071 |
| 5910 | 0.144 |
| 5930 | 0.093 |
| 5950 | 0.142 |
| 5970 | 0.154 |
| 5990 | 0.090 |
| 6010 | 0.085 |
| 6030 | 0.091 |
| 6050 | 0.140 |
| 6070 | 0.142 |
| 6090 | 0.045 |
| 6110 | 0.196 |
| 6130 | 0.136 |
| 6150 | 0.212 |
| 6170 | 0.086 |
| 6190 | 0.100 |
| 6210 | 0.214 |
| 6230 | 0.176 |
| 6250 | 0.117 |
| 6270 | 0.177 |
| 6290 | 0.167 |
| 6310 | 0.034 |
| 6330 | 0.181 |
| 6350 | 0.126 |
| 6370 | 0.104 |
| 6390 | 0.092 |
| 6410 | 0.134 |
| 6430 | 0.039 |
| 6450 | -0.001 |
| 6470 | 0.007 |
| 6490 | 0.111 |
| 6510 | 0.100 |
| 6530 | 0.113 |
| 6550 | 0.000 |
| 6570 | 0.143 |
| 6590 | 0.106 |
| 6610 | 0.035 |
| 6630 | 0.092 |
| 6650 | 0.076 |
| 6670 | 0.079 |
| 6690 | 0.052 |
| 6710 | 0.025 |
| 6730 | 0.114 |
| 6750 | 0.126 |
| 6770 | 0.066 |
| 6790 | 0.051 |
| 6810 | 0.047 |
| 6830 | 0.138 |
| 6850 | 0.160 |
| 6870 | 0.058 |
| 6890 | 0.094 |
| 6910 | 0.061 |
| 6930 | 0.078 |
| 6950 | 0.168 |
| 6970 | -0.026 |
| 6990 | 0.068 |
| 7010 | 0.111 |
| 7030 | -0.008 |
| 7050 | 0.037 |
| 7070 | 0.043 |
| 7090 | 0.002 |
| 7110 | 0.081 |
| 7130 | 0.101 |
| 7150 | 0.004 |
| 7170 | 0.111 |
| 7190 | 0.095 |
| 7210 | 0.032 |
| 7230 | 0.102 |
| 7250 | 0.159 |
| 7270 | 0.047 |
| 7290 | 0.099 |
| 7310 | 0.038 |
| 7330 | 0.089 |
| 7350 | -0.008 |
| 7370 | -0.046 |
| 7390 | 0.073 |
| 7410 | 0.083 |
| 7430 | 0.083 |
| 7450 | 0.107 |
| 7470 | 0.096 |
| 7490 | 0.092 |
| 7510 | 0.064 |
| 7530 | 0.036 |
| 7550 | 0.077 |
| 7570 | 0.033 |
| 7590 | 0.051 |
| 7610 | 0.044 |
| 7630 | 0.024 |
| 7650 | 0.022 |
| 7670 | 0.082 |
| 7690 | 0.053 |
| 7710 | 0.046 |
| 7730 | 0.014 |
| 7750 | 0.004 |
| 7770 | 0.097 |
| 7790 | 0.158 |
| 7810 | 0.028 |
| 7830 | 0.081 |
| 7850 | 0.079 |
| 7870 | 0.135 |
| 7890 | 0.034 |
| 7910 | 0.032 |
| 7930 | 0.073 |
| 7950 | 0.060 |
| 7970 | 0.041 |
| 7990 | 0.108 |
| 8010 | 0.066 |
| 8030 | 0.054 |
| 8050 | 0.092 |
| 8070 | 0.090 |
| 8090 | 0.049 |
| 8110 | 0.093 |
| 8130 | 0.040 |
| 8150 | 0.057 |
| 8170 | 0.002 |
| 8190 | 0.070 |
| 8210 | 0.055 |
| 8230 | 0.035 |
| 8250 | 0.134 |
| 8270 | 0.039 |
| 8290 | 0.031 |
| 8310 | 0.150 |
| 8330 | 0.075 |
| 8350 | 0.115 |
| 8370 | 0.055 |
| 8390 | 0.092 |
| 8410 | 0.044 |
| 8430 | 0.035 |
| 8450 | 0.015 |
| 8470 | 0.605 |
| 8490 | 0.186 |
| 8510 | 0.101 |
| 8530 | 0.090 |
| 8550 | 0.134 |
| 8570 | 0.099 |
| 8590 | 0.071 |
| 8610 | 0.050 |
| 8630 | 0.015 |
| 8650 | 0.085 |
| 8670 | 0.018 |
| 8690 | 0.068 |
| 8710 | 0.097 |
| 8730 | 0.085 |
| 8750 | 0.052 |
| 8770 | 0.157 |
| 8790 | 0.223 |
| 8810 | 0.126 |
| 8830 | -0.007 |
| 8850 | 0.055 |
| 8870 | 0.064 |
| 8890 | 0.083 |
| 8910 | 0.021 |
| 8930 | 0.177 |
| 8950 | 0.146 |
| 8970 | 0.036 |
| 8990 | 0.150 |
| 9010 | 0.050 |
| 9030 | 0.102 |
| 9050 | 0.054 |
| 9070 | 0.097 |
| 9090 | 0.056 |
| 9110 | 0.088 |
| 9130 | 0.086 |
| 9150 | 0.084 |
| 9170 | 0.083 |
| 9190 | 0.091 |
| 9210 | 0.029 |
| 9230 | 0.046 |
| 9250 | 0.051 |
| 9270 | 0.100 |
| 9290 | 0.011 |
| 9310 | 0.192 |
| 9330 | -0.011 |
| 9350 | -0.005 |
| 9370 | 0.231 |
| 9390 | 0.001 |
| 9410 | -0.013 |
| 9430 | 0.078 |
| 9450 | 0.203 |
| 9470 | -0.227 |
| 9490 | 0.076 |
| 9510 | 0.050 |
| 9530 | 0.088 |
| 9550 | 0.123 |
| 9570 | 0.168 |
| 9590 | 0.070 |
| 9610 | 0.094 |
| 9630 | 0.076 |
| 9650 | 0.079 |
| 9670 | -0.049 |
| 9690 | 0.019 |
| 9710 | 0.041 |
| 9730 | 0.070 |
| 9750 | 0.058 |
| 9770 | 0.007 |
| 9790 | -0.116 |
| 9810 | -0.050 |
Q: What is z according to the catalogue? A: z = 1.27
